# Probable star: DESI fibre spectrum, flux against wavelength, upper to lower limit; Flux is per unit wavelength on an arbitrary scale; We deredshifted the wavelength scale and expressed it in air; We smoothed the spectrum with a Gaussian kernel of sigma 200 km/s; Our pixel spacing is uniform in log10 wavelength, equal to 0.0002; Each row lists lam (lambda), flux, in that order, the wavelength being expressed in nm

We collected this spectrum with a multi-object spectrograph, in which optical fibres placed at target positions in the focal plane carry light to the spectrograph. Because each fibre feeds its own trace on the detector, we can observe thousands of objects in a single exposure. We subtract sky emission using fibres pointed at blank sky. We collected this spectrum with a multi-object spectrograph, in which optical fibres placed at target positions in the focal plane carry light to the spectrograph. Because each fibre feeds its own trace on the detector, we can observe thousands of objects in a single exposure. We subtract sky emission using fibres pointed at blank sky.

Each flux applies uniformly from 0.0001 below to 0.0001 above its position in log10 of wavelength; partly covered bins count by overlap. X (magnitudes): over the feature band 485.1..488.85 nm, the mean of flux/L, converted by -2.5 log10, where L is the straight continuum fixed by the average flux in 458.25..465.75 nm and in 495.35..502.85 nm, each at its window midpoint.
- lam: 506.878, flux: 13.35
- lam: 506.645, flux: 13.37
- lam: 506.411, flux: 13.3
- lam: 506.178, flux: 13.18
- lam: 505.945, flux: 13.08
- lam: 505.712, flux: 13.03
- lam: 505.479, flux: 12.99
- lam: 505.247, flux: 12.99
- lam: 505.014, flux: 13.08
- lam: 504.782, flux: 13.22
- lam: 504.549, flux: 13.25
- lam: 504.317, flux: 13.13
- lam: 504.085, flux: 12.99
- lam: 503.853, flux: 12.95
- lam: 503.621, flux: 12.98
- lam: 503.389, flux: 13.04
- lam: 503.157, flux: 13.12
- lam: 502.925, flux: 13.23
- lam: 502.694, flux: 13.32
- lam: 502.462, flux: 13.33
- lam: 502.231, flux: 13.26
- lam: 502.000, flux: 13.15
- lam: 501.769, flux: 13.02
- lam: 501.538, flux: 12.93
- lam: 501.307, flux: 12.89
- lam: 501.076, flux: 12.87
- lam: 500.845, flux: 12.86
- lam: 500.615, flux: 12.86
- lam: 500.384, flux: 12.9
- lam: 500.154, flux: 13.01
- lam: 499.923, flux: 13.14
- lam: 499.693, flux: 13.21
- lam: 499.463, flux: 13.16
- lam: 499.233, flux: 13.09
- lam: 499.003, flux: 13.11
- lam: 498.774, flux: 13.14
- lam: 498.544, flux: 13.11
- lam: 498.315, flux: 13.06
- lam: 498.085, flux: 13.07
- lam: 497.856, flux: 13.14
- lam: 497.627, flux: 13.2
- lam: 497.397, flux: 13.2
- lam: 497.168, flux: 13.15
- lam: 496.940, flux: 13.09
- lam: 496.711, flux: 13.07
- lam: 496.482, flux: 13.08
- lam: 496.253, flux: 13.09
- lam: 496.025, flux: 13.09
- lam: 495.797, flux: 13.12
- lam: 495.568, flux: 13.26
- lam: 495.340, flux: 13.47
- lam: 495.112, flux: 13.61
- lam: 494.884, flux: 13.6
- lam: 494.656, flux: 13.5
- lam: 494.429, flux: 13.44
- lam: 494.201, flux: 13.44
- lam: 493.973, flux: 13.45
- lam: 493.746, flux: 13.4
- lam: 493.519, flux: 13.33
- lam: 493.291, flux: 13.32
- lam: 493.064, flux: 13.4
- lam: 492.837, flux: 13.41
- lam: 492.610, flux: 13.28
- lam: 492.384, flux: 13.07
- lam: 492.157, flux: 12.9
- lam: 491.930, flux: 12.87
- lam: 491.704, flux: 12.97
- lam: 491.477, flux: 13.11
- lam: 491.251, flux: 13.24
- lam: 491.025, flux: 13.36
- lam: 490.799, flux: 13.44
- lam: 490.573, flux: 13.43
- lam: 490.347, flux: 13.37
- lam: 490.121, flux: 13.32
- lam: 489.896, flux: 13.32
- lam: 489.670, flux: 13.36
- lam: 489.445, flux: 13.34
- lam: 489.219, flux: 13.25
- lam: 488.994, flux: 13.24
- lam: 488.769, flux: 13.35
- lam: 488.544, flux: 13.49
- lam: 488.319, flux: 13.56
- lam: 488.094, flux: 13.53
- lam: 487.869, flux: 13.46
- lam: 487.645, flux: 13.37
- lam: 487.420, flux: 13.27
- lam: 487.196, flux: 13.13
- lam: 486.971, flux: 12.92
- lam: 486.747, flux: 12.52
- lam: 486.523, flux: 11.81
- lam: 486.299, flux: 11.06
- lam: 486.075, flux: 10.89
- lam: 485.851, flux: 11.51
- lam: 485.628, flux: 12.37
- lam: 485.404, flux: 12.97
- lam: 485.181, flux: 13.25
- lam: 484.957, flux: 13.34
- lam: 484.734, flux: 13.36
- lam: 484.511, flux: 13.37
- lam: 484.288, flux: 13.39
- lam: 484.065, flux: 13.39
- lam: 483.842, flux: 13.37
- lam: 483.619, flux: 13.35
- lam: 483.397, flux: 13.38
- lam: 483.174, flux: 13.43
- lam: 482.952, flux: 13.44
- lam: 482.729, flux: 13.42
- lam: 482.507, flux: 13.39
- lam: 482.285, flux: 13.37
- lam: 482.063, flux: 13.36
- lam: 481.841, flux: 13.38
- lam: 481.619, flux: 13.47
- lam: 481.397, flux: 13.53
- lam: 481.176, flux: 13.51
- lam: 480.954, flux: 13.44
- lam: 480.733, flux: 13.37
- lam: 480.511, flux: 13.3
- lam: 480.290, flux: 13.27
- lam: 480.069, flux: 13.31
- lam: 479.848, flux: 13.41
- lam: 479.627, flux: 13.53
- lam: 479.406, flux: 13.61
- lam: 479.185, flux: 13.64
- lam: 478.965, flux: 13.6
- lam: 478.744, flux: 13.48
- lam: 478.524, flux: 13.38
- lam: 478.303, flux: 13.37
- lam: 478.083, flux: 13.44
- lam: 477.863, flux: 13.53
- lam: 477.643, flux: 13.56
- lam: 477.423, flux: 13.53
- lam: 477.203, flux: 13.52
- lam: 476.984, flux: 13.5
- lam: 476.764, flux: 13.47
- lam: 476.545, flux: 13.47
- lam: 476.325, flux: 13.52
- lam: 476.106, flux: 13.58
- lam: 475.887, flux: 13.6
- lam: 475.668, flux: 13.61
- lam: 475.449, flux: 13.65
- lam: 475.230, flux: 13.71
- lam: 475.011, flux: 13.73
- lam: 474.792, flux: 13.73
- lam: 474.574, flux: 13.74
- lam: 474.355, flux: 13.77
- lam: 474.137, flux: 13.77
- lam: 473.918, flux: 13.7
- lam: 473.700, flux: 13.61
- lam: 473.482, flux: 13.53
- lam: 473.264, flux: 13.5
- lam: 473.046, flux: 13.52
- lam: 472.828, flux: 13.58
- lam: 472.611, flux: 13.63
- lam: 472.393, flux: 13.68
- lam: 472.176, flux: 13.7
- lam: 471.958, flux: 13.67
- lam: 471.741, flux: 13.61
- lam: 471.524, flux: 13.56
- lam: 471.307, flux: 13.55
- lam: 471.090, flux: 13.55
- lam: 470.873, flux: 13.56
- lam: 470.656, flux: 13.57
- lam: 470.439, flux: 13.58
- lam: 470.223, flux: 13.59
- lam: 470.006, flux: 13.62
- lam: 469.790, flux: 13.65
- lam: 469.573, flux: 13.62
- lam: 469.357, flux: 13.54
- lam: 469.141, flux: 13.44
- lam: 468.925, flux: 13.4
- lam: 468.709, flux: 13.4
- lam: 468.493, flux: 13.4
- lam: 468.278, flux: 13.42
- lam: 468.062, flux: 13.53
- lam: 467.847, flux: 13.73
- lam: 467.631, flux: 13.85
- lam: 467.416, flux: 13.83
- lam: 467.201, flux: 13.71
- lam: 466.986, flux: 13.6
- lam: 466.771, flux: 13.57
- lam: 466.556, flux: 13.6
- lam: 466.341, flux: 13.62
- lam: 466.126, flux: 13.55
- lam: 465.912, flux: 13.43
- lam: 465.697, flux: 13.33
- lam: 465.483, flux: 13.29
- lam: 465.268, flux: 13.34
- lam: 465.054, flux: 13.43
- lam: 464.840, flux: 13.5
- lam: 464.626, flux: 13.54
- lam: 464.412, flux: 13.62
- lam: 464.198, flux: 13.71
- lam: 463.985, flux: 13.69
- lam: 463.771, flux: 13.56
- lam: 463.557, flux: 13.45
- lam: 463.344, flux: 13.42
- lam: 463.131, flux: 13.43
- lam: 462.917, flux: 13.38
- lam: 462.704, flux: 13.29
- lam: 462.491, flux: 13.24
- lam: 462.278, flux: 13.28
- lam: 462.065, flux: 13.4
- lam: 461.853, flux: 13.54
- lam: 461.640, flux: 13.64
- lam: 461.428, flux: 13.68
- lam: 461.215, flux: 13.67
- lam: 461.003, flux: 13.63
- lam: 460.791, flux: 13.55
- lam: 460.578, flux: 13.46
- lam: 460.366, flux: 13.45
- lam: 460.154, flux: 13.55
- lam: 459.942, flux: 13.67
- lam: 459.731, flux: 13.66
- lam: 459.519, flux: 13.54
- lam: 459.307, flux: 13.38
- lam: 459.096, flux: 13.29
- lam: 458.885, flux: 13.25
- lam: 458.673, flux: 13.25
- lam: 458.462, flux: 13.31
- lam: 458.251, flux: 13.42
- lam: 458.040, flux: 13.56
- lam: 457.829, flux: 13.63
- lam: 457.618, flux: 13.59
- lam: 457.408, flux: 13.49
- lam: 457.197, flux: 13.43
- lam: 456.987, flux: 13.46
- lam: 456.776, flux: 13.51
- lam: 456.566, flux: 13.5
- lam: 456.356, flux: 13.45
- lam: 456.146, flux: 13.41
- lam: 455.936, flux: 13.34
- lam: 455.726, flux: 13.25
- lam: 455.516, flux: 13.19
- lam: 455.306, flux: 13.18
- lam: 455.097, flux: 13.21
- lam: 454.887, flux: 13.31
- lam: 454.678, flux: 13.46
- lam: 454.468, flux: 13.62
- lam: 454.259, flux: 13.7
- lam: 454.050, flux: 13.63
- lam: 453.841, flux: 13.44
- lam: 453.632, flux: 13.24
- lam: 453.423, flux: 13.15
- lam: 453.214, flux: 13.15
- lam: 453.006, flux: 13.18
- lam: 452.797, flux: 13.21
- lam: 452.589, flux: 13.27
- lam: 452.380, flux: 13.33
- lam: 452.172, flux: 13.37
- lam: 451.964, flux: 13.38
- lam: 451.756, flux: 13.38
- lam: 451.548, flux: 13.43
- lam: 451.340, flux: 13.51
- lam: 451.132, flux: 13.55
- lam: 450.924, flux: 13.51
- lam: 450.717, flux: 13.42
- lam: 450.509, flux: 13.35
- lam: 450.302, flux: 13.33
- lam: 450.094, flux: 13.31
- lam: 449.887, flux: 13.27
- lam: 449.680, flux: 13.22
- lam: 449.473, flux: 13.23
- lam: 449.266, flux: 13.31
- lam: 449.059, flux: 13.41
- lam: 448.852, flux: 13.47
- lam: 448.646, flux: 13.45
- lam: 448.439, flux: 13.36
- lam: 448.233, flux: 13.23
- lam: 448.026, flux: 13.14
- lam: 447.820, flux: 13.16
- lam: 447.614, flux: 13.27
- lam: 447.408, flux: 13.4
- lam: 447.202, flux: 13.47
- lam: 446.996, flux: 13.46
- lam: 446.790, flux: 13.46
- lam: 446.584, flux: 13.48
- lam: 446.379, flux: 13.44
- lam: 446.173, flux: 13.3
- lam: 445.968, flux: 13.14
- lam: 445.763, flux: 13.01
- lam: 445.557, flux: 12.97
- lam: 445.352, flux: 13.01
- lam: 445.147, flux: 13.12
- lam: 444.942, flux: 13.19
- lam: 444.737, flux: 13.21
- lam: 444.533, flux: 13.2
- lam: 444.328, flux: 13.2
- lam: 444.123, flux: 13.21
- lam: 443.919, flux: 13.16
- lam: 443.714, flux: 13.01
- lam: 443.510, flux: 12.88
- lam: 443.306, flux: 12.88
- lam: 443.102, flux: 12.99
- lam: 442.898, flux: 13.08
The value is 0.04 mag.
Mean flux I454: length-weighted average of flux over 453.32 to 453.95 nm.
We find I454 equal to 13.3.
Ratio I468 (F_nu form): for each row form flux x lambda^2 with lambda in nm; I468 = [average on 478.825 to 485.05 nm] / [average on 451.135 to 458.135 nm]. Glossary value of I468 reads 1.13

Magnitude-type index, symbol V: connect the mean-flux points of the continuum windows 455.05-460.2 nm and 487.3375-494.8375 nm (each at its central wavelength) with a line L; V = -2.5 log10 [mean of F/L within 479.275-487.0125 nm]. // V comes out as 0.02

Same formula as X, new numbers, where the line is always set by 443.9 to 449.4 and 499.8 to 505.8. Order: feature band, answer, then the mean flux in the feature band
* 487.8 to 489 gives -0.03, 13.5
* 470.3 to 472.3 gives -0.03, 13.6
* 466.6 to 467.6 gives -0.04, 13.7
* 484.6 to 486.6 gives 0.07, 12.3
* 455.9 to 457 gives -0.02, 13.5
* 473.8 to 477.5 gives -0.04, 13.6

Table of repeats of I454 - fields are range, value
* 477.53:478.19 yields 13.5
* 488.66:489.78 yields 13.3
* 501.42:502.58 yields 13.1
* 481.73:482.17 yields 13.4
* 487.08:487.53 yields 13.2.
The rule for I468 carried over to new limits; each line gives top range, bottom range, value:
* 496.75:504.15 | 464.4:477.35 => 1.09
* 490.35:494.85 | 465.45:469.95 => 1.09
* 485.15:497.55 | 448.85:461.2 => 1.14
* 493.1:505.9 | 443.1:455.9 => 1.22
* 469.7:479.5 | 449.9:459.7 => 1.11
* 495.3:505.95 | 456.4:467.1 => 1.14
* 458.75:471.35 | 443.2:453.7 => 1.10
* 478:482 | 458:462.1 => 1.08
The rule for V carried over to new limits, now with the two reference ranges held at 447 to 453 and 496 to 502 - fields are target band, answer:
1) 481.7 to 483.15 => -0.02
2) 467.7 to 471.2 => -0.02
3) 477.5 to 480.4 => -0.02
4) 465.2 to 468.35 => -0.03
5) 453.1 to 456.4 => 0.00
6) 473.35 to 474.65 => -0.04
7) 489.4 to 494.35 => -0.01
